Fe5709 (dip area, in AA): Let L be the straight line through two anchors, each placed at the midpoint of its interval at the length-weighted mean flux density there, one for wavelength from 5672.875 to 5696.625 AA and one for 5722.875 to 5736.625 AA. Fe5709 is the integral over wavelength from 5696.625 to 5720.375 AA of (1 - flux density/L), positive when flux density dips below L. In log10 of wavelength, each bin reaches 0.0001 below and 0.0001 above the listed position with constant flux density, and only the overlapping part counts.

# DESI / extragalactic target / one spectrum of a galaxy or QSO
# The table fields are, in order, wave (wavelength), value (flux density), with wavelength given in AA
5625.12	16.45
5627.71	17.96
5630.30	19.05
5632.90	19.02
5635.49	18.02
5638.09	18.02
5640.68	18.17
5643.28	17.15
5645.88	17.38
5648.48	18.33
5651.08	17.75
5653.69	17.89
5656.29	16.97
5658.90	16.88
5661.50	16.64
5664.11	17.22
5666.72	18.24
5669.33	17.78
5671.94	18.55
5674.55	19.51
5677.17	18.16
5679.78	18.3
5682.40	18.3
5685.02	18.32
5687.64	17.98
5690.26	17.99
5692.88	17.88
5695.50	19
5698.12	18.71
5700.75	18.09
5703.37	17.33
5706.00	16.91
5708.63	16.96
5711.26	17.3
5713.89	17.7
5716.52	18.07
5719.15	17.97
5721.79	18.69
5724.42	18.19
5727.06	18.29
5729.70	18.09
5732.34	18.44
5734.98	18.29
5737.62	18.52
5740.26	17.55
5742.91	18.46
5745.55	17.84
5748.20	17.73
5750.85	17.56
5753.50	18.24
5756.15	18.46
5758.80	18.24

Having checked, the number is 0.8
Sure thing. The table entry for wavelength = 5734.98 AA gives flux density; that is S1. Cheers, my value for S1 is 18.29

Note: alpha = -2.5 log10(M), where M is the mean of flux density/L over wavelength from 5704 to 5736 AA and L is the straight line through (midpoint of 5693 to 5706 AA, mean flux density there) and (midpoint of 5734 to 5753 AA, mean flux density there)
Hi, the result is 0.01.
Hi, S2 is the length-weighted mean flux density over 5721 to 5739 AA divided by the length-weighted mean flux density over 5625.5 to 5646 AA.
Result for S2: 1.0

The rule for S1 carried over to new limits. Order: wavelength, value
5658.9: 16.88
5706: 16.91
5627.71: 17.96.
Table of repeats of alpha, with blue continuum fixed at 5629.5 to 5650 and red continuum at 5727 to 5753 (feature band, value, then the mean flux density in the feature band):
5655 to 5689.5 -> 0.01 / 17.9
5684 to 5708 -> 0.01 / 18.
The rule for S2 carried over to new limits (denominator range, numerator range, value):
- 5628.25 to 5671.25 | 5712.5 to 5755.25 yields 1.02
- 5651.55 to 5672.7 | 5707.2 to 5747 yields 1.03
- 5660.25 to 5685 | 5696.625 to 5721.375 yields 0.98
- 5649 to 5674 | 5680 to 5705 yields 1.03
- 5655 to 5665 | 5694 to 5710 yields 1.05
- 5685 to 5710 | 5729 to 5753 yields 1.01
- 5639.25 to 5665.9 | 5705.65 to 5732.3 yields 1.02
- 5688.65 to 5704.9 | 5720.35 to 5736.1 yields 1.01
